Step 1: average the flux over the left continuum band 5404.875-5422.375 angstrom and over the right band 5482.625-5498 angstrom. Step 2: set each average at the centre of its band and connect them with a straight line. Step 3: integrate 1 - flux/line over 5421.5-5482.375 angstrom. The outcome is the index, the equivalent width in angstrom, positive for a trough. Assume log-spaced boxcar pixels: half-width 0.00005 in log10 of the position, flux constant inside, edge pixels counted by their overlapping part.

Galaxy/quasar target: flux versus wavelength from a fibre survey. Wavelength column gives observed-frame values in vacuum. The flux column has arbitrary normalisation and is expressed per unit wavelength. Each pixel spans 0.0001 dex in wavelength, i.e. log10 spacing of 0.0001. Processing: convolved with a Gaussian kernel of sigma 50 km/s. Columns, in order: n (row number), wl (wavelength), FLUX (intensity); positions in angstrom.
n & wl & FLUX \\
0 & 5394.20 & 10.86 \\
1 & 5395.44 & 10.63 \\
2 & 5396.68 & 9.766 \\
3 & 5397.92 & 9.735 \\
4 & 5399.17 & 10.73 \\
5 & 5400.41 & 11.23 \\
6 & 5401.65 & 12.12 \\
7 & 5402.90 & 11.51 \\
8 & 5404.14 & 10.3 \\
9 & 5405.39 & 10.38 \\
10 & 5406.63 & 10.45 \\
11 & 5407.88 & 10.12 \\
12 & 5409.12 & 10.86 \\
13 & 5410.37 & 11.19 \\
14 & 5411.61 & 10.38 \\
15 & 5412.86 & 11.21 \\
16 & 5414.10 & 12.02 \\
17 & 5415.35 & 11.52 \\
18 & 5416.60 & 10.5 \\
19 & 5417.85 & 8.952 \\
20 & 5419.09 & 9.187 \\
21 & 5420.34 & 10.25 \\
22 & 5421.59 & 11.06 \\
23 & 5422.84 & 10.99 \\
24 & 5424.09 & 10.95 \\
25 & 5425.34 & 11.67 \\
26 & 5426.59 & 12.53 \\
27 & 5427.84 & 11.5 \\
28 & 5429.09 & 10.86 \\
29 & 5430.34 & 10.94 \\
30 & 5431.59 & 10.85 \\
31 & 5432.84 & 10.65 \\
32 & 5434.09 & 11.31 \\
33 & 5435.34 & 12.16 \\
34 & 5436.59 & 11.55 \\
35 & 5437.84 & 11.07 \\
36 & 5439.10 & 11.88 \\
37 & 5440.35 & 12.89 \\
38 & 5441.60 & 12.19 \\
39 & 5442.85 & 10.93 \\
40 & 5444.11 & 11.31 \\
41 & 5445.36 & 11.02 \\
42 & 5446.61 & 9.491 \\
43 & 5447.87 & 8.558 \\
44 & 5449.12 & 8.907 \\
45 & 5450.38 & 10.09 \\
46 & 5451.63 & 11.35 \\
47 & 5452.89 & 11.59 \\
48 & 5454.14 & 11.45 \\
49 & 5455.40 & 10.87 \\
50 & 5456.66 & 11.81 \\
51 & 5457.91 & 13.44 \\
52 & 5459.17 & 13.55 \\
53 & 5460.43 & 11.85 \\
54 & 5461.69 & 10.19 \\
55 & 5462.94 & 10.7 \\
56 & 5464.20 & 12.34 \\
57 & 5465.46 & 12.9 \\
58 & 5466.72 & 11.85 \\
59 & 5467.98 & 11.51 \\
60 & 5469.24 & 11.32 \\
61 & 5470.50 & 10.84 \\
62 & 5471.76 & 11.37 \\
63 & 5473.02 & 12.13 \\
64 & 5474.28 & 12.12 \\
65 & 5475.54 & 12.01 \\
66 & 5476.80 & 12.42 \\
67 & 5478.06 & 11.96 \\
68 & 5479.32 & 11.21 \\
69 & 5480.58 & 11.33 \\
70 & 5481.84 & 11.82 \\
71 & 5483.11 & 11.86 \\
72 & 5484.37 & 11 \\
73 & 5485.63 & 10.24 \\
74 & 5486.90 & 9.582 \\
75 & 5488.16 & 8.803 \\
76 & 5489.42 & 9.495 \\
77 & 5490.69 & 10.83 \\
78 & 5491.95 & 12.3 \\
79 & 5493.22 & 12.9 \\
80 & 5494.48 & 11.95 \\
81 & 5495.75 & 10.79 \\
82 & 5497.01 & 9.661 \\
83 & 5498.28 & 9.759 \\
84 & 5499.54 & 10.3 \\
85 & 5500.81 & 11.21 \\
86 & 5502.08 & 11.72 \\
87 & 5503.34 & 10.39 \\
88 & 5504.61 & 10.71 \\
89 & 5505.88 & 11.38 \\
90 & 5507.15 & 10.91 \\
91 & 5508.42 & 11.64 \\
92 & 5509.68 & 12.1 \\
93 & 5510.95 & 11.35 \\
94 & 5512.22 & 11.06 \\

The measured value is -4.3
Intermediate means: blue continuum 10.6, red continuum 10.8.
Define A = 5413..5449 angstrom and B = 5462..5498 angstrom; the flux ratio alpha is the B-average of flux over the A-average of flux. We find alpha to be 1.03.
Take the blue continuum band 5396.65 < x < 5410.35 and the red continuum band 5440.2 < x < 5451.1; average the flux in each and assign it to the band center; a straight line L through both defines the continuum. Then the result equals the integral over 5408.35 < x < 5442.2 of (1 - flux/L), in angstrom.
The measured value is -1.7 angstrom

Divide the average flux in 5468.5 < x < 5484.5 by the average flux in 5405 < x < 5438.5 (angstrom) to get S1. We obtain 1.1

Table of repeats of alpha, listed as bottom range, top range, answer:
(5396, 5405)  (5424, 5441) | 1.07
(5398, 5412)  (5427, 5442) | 1.06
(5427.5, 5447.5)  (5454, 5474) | 1.05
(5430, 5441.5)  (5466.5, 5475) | 1.00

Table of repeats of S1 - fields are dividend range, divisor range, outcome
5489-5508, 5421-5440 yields 0.97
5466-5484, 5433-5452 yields 1.07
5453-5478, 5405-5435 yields 1.09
